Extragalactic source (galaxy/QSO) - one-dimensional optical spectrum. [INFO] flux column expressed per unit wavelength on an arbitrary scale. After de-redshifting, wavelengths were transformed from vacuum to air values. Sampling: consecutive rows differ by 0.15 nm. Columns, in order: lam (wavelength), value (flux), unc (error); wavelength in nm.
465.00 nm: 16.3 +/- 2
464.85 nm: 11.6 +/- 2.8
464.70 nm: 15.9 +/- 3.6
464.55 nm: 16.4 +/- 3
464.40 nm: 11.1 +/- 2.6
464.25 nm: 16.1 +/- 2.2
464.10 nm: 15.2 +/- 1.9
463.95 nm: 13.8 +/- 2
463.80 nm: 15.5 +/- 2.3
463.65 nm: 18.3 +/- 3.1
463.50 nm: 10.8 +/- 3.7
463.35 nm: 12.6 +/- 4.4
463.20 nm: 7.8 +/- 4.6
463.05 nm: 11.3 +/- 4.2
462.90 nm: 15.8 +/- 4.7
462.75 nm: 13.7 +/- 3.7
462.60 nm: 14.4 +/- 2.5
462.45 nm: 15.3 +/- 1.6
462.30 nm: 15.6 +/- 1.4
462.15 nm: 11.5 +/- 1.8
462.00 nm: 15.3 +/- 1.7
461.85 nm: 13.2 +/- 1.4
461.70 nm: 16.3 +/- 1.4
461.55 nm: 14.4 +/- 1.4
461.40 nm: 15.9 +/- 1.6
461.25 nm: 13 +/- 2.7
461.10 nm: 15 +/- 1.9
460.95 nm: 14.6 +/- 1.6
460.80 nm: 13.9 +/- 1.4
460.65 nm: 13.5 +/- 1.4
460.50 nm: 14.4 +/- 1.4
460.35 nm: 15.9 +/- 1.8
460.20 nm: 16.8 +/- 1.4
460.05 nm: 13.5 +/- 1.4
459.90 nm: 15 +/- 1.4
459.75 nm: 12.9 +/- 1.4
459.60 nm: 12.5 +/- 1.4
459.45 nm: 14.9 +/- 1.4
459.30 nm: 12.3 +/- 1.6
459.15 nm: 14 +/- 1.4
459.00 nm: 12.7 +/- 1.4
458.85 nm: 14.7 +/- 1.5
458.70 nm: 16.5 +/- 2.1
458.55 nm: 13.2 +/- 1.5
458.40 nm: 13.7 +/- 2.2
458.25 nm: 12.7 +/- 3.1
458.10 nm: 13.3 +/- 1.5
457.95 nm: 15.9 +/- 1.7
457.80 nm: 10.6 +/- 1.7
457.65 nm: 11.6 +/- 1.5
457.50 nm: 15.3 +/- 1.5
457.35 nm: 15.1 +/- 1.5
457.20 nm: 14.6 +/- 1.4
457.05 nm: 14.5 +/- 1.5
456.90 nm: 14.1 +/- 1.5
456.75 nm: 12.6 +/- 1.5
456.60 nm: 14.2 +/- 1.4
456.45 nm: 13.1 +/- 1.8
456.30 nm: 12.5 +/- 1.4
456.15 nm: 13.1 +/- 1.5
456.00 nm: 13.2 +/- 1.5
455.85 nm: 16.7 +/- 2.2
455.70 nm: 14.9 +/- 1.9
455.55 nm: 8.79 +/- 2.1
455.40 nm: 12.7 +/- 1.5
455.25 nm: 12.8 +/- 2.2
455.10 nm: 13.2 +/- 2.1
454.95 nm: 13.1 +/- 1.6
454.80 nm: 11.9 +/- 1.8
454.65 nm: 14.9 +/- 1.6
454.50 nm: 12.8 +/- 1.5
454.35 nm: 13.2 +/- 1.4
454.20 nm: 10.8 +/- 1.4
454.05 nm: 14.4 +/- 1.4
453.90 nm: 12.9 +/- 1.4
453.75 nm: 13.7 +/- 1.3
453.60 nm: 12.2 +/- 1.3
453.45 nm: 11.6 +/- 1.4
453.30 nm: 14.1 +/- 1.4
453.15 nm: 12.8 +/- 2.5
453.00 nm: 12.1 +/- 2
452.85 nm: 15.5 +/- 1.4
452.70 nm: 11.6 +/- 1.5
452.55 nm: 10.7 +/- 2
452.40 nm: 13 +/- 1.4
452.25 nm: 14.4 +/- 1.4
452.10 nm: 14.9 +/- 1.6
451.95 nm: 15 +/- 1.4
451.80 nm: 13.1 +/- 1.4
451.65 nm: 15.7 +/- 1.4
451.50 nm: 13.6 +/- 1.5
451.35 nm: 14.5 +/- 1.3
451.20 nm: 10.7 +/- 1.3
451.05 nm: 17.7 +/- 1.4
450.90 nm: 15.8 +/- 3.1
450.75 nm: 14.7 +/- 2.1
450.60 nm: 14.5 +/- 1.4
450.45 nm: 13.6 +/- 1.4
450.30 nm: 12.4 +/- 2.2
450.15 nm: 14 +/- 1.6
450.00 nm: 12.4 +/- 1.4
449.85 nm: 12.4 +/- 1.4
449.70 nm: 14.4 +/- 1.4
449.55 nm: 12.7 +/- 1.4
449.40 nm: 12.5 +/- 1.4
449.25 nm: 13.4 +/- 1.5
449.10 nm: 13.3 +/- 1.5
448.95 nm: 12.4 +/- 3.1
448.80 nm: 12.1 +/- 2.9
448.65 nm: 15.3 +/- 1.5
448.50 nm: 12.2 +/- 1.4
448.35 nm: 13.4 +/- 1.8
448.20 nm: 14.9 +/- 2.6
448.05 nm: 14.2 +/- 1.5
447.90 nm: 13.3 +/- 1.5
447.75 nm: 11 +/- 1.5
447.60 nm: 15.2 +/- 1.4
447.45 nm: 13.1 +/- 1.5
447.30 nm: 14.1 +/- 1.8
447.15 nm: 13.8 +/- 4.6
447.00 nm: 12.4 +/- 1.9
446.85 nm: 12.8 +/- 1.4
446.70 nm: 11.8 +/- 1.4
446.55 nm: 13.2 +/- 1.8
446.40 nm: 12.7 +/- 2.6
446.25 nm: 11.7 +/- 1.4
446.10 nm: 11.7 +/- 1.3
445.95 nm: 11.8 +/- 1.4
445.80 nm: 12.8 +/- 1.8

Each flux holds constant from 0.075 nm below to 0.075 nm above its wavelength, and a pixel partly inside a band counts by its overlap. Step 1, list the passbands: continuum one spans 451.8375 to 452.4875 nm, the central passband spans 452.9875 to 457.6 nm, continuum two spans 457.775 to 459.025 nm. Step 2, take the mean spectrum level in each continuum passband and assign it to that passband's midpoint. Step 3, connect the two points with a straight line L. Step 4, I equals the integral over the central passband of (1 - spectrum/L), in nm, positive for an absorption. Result 0.24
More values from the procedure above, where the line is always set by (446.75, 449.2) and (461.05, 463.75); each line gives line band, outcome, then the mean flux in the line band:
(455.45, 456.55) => 0.04 nm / 13.2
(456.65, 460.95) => -0.06 nm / 14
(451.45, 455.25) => 0.09 nm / 13.2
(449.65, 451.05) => -0.06 nm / 14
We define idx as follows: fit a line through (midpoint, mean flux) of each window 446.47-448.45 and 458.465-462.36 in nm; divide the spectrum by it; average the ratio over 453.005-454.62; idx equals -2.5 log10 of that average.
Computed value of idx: 0.07 mag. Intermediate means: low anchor 13.3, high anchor 14.3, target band 12.9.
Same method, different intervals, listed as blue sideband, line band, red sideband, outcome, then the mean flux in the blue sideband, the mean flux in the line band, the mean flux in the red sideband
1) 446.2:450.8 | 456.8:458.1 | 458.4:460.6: 0.010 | 13.2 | 13.9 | 14.2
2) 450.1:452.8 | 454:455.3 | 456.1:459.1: 0.066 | 13.9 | 13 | 13.7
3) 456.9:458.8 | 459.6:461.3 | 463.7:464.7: -0.002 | 13.9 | 14.3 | 14.9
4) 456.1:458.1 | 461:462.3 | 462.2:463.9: -0.056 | 13.6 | 14.4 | 13.7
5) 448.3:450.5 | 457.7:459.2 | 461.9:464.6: -0.006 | 13.1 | 13.7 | 13.9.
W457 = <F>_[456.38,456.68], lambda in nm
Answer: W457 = 13.6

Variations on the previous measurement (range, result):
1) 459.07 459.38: 13.2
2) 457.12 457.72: 14.2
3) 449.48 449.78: 13.5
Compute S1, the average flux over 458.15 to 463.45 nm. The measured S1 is 13.9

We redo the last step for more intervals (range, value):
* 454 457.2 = 13.2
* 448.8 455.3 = 13.4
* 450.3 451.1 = 14.9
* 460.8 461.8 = 14.8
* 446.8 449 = 13.4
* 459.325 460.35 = 14.3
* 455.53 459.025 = 13.7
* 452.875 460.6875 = 13.5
